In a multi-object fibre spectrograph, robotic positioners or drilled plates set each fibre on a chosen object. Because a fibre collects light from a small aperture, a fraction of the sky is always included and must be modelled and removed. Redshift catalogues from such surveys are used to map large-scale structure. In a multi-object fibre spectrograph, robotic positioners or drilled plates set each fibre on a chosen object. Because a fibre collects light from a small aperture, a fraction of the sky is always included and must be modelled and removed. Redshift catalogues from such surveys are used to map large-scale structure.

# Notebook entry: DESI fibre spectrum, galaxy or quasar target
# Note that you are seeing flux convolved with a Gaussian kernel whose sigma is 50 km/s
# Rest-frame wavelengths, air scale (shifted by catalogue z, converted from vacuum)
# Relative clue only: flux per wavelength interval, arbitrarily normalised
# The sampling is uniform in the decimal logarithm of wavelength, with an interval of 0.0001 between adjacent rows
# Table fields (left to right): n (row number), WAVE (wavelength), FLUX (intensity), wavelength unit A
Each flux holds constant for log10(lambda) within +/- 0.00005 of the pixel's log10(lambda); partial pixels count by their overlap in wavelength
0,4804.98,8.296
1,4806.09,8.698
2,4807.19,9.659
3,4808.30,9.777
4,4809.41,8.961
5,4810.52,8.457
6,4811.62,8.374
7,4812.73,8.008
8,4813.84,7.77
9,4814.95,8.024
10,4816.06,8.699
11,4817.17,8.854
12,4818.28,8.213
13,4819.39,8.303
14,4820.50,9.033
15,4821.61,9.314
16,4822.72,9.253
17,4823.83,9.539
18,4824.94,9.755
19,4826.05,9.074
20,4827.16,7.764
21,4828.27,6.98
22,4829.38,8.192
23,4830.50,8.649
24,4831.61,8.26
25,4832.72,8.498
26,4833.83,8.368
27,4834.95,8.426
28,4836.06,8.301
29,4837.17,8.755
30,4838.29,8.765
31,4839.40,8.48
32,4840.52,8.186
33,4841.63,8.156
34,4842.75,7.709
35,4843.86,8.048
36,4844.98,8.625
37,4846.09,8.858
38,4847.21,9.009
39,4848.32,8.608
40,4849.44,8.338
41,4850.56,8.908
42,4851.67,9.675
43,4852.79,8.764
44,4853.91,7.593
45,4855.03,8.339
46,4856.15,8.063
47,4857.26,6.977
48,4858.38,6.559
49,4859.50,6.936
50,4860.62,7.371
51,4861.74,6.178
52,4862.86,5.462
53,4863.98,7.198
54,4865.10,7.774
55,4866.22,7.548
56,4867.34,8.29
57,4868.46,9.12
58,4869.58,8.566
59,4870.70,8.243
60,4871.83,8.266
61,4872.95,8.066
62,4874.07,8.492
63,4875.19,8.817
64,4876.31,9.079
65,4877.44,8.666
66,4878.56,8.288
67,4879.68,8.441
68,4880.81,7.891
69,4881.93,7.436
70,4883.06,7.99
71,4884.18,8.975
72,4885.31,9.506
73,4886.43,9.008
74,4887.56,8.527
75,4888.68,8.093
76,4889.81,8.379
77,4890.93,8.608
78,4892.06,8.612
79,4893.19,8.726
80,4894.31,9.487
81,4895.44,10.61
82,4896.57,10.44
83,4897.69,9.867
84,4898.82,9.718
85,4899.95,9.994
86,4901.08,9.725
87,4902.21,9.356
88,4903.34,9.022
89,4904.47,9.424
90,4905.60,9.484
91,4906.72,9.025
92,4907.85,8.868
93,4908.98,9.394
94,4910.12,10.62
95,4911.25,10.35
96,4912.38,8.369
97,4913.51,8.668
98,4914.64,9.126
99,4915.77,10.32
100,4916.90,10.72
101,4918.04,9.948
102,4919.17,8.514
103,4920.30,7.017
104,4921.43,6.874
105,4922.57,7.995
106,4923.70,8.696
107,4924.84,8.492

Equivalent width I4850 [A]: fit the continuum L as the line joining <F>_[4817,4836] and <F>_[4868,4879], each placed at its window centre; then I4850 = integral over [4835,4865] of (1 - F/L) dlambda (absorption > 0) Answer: 2.0 A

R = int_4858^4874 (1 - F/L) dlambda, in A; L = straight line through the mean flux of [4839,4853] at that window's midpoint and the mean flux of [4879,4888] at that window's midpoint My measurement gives 1.7 A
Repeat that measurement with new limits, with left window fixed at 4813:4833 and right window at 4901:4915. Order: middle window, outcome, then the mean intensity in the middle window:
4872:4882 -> 0.72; 8.4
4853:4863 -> 1.91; 7.18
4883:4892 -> 0.47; 8.67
